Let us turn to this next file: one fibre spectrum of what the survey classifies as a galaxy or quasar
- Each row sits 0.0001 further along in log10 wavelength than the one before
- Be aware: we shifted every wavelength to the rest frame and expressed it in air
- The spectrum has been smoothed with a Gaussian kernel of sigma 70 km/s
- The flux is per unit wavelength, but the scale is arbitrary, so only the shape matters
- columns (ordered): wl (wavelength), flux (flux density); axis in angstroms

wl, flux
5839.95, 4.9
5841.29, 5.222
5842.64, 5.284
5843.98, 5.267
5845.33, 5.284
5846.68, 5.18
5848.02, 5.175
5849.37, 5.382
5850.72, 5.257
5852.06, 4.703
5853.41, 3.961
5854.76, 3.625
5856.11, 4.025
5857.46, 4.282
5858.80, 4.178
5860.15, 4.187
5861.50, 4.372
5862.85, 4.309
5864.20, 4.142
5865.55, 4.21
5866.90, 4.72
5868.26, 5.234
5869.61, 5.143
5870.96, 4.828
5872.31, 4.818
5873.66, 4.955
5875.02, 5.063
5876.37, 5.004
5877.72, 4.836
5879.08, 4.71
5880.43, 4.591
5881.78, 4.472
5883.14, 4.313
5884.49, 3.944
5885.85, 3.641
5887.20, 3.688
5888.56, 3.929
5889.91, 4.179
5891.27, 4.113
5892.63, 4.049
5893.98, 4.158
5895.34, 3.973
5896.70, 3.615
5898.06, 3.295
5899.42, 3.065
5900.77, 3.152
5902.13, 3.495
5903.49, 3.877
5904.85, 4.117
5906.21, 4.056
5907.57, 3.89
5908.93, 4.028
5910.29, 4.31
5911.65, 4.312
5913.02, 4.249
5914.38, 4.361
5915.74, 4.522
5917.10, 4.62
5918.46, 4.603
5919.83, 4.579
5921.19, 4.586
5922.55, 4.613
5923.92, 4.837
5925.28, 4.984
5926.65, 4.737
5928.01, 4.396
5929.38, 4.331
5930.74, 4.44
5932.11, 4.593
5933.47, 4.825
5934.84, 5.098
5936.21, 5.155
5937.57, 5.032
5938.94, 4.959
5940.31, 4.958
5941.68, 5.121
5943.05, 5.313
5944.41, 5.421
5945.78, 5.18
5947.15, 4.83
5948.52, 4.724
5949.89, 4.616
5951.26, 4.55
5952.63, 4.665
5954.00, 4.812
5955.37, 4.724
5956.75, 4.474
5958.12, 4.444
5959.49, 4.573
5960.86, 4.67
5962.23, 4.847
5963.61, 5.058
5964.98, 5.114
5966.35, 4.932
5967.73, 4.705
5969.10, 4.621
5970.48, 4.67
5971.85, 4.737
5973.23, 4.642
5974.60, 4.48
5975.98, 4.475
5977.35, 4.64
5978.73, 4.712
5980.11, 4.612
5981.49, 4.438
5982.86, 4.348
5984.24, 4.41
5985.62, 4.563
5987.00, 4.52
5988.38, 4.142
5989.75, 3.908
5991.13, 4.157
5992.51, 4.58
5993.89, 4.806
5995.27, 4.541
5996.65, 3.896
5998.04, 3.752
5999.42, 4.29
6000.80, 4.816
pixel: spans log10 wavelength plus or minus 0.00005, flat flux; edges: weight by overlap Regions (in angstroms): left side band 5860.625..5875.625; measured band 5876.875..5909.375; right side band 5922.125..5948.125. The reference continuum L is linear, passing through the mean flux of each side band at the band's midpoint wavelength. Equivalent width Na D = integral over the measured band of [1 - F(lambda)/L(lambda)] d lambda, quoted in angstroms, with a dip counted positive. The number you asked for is 5.4 angstroms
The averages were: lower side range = 4.7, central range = 3.97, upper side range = 4.89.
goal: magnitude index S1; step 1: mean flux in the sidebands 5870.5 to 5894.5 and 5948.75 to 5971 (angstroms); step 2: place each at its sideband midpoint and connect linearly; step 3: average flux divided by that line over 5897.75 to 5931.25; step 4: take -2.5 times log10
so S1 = 0.08 mag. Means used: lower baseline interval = 4.4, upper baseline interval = 4.72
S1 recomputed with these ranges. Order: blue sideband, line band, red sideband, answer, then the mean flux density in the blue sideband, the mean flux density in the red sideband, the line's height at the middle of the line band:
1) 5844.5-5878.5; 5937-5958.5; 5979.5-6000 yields -0.10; 4.68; 4.33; 4.44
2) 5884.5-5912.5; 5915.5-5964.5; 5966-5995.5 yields -0.14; 3.85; 4.52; 4.19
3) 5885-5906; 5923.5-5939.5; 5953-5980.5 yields -0.13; 3.76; 4.7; 4.24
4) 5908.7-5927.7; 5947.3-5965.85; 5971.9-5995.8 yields -0.05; 4.53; 4.48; 4.5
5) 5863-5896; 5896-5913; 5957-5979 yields 0.19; 4.44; 4.7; 4.52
